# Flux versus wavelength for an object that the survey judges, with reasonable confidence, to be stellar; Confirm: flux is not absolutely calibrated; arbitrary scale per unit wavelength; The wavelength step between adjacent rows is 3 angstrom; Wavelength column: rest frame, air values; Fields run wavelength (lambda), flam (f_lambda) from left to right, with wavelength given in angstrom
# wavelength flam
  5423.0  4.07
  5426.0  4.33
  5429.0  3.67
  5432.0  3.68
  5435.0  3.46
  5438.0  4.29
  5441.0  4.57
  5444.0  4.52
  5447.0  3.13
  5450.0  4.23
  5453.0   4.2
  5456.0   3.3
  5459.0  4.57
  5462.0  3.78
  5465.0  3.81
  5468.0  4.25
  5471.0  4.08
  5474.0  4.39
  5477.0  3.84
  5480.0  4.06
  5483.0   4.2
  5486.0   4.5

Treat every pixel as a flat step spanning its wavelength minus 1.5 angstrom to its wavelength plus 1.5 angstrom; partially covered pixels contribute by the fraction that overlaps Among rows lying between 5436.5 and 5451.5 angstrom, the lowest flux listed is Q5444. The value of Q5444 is 3.13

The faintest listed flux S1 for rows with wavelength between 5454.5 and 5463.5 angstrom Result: 3.3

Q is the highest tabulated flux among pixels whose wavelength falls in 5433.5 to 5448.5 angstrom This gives 4.57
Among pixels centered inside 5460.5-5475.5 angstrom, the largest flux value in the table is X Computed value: 4.39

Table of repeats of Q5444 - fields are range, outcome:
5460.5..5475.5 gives 3.78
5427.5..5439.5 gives 3.46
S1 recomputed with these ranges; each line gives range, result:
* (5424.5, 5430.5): 3.67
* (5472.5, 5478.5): 3.84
